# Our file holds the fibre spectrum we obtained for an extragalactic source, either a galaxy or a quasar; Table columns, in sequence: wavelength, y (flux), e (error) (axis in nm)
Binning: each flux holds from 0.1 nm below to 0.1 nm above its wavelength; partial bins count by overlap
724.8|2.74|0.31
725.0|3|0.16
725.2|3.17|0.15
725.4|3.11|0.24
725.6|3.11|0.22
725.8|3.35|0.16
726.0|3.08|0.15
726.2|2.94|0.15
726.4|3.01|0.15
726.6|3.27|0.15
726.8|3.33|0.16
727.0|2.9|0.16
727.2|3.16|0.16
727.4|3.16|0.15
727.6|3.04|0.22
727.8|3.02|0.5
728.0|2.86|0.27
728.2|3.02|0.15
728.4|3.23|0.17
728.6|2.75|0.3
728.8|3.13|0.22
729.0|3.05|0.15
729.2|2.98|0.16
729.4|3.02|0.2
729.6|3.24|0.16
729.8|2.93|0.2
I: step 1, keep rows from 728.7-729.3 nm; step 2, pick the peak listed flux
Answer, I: 3.13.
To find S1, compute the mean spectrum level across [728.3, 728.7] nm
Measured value 2.99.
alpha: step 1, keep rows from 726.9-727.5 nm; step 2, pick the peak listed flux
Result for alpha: 3.16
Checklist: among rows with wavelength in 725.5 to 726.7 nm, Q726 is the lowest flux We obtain 2.94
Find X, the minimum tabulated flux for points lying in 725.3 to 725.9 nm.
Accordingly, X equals 3.11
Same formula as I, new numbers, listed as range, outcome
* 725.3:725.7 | 3.11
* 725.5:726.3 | 3.35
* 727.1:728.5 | 3.23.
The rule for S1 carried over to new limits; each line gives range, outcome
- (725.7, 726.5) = 3.09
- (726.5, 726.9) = 3.3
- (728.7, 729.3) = 3.05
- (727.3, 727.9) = 3.07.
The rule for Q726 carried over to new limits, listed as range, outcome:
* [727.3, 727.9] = 3.02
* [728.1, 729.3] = 2.75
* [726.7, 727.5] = 2.9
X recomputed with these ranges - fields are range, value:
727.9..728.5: 2.86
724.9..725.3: 3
